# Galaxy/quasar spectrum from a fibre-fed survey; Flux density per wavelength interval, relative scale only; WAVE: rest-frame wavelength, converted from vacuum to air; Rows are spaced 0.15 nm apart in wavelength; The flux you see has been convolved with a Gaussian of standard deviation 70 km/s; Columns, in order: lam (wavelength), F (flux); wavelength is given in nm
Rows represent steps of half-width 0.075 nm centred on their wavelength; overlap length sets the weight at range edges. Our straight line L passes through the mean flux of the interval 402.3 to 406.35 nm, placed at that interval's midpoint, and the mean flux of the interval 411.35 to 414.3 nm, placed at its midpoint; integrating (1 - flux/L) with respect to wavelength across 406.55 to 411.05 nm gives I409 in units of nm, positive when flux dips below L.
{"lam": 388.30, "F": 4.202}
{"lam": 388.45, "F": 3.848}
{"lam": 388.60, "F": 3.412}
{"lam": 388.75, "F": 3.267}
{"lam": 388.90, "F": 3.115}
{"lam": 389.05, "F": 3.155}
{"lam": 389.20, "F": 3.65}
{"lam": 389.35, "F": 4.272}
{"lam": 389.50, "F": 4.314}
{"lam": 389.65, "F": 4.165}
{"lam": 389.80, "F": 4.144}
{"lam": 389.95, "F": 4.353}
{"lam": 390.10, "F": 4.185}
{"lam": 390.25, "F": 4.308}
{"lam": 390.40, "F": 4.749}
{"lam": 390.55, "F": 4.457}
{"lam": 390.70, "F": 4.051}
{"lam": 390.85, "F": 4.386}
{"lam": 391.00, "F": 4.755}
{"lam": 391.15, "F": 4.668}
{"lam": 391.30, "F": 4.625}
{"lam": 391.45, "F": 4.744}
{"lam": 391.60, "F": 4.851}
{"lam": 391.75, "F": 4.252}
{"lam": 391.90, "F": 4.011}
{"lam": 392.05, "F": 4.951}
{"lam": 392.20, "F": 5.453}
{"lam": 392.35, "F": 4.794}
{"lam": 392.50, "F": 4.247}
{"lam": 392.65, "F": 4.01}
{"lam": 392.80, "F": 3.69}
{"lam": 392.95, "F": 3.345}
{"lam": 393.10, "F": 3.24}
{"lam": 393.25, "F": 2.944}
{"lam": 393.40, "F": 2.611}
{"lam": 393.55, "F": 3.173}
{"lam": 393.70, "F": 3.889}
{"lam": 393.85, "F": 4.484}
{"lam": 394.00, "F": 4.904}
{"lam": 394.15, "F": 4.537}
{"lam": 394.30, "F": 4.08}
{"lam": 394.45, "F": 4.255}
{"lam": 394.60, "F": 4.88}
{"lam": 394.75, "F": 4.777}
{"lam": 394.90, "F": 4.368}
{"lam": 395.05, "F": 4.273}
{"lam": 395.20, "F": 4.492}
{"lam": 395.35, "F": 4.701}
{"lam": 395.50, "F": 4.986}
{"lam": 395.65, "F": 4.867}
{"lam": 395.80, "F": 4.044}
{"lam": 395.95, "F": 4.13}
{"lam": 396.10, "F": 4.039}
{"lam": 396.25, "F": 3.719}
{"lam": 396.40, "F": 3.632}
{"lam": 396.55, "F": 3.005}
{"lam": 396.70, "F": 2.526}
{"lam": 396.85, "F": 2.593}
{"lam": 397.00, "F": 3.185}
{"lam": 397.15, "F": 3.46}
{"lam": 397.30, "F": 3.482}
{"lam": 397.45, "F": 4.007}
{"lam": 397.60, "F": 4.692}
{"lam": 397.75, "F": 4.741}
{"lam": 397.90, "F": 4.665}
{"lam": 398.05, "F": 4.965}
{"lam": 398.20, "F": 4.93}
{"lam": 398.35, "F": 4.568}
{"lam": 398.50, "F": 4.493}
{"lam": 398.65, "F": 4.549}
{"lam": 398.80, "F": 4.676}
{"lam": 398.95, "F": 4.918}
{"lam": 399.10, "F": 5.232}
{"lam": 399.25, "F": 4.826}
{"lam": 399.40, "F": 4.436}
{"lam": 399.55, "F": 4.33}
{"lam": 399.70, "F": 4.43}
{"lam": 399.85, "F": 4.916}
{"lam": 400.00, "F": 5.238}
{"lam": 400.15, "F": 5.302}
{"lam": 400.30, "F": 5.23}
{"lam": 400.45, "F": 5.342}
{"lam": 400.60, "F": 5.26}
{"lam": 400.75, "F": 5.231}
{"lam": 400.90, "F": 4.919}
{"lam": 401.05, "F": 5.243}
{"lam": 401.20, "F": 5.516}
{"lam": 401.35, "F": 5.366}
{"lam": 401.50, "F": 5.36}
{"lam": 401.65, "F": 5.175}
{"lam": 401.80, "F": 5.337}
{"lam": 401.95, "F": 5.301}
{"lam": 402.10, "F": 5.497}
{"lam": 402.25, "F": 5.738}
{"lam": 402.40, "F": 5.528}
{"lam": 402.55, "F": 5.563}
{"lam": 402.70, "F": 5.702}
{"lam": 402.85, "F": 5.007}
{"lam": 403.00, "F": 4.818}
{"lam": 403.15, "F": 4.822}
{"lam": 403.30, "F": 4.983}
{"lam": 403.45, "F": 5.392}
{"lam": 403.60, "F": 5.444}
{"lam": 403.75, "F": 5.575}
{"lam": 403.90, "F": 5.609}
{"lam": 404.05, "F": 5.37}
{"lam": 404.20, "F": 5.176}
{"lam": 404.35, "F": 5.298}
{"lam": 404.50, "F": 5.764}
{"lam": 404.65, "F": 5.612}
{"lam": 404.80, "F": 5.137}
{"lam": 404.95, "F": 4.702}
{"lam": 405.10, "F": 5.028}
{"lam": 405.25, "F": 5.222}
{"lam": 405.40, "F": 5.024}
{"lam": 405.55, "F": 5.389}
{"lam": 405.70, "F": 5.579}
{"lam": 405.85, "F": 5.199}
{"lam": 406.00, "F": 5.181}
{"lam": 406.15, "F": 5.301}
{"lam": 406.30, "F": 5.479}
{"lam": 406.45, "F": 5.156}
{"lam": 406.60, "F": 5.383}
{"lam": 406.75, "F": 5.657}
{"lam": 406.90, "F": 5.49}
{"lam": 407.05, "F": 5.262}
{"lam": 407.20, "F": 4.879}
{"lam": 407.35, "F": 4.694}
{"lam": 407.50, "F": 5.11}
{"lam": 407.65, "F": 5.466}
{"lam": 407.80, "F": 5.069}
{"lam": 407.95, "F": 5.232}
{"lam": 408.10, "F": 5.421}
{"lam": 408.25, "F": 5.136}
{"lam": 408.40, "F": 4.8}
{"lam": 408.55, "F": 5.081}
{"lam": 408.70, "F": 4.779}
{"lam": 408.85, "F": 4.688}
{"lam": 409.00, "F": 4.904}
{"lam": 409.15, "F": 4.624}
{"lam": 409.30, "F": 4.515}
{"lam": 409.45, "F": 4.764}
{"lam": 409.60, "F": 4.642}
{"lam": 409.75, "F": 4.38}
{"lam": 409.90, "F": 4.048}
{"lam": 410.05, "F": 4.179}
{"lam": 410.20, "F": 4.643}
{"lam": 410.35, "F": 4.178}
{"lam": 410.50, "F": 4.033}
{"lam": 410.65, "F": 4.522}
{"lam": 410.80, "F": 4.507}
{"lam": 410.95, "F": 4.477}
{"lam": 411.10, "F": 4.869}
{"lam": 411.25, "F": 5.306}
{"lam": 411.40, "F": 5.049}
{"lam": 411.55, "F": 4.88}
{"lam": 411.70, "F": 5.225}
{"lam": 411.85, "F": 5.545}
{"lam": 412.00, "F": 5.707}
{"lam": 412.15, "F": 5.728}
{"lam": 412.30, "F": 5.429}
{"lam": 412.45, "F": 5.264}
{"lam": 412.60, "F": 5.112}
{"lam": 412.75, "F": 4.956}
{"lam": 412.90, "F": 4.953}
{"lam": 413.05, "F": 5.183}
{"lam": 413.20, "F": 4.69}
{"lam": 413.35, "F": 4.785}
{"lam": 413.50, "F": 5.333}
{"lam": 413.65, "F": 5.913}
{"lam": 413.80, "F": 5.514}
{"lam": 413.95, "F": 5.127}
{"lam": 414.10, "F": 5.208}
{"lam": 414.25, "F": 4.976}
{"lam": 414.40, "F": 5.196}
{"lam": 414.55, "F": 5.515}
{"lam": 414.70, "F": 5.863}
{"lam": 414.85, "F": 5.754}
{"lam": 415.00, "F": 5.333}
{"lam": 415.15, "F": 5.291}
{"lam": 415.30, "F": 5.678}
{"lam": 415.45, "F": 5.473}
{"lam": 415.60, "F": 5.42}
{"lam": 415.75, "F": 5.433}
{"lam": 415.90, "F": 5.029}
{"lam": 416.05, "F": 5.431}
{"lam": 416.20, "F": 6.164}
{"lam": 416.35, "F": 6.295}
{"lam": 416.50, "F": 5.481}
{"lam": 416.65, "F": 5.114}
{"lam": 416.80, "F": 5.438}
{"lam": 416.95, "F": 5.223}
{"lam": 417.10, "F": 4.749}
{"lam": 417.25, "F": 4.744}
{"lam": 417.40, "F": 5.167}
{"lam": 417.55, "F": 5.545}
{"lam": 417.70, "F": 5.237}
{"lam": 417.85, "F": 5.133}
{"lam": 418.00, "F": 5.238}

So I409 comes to 0.38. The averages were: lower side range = 5.29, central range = 4.82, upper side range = 5.23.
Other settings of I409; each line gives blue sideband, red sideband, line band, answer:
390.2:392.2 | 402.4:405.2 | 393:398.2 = 0.86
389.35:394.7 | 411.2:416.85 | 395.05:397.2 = 0.30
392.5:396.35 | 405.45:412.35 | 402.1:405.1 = -0.43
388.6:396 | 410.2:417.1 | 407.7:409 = -0.01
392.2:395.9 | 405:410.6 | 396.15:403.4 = -0.33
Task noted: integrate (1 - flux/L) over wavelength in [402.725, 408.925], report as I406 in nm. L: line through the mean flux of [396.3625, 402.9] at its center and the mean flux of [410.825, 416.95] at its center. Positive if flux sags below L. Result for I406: -0.28 nm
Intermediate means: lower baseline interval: 4.74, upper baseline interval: 5.32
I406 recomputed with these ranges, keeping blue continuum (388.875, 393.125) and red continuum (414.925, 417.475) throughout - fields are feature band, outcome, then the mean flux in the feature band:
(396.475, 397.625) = 0.310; 3.31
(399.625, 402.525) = -0.340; 5.26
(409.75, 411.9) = 0.204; 4.66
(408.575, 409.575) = 0.067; 4.73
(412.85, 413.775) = 0.015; 5.17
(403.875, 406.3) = -0.198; 5.29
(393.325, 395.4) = 0.083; 4.24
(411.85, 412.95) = -0.025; 5.33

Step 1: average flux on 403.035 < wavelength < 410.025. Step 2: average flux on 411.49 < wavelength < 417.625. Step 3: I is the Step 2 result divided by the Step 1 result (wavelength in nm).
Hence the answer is 1.0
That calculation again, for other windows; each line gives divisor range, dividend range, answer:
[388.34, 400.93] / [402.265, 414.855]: 1.20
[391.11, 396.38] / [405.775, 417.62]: 1.21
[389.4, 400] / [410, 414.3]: 1.18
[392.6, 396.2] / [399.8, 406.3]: 1.29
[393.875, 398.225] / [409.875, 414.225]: 1.20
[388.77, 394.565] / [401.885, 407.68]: 1.28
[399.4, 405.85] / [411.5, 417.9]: 1.02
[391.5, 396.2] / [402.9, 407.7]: 1.24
